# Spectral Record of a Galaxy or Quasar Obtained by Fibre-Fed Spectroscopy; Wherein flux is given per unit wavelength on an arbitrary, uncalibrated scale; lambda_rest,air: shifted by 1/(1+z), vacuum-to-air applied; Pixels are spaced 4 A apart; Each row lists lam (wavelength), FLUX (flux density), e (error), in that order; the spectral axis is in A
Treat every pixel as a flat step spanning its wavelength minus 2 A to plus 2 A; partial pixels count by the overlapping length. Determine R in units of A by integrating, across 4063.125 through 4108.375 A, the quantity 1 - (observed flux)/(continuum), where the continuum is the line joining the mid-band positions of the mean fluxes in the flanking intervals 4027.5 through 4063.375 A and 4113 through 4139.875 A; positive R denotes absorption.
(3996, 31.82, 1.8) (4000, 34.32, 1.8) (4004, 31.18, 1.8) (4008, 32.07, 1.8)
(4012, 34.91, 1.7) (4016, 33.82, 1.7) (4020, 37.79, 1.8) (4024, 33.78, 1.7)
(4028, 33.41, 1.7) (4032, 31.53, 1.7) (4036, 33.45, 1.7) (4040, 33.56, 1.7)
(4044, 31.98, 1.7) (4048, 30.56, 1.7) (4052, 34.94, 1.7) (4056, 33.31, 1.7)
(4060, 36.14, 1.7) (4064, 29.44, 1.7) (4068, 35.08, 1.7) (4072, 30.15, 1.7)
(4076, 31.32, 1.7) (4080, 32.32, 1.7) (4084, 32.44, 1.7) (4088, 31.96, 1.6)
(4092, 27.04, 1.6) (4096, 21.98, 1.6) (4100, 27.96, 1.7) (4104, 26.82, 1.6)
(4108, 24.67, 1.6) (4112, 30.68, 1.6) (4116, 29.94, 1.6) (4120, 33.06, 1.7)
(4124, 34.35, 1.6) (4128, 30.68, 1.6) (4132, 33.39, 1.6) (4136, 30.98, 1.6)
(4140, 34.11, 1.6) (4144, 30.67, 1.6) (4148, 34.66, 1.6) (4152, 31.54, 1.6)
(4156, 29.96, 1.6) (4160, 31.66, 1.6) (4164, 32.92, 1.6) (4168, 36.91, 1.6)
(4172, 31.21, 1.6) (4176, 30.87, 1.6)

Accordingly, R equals 4.4 A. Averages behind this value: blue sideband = 33.1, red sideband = 32.2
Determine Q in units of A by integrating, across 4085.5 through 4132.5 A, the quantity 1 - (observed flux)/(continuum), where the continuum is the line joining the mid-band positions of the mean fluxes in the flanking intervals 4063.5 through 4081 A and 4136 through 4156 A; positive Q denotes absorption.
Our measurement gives 4.07 A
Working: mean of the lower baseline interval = 31.8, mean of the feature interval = 29.3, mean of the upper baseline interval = 32.3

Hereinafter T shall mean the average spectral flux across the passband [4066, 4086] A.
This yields 32.3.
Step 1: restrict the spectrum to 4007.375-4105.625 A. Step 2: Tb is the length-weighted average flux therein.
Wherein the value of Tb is 31.9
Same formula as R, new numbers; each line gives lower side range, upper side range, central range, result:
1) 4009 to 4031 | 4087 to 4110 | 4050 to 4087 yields -4.0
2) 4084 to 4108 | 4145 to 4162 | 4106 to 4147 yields -2.1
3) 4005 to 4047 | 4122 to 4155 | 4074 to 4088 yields 0.4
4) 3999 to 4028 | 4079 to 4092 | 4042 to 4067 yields -0.2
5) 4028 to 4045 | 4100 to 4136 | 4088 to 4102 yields 2.0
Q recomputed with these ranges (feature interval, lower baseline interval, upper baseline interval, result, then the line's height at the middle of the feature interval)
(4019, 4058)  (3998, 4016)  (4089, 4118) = -2.6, 31.2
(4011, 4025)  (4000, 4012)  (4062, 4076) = -1.2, 32.4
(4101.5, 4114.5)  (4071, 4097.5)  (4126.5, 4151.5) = 1.4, 30.9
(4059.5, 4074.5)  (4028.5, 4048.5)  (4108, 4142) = -0.1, 32.2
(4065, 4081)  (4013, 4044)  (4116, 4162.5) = 0.5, 33.2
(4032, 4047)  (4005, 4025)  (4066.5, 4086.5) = 0.4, 33.5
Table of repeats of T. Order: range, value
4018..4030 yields 35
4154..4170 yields 32.9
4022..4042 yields 33.1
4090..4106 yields 25.9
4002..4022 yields 34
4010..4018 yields 34.4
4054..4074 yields 32.8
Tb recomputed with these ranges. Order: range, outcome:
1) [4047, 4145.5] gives 31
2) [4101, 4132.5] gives 30.2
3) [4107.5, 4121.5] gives 30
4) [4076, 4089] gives 32.1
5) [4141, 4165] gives 32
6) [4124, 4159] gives 32.1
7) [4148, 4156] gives 31.9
